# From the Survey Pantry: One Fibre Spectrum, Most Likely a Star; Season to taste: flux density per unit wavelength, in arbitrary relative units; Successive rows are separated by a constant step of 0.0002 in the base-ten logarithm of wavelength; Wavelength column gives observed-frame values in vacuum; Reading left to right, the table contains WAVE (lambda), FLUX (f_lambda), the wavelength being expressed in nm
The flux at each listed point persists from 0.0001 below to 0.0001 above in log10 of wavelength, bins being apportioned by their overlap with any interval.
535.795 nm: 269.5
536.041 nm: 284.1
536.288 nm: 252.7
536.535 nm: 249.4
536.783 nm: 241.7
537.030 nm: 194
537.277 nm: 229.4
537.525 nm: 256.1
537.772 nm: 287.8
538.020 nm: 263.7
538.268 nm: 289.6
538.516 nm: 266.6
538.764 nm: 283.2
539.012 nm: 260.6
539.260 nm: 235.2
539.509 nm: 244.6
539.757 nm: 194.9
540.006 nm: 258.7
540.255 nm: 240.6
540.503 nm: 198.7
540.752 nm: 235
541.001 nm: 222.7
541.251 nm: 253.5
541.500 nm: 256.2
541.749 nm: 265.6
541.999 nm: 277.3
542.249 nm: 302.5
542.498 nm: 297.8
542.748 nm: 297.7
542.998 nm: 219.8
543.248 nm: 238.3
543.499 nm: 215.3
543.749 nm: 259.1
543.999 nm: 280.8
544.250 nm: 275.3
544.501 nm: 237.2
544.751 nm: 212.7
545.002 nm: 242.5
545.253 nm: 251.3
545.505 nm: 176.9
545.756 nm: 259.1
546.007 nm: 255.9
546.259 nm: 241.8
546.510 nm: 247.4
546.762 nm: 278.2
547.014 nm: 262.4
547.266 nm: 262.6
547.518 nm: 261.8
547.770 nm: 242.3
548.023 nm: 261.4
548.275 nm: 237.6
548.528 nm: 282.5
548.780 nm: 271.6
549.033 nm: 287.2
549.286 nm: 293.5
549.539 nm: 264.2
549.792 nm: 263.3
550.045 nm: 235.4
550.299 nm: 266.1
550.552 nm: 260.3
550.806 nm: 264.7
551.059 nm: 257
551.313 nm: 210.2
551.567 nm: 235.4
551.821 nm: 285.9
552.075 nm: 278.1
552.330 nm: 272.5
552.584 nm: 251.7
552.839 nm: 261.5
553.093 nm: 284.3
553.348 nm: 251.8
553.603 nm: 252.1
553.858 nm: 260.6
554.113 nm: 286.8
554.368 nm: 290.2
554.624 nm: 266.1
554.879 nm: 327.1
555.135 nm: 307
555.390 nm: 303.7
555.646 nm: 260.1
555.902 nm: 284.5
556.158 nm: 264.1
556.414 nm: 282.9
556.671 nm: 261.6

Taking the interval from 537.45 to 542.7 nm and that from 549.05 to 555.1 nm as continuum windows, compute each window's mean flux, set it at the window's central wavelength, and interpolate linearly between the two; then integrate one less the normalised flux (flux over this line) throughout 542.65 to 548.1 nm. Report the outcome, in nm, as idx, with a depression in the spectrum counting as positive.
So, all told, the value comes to 0.27 nm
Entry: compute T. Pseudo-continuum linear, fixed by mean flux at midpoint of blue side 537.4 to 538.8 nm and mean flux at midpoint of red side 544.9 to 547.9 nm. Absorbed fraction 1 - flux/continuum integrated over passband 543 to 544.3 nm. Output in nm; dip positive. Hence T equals 0.04 nm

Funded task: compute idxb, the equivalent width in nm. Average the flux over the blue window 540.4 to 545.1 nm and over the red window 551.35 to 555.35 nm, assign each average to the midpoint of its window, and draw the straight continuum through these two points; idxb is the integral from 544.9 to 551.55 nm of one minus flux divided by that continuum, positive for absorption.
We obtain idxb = 0.21 nm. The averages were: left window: 252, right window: 273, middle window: 255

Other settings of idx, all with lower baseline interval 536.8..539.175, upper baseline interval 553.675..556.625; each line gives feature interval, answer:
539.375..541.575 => 0.24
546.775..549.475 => 0.06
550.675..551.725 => 0.13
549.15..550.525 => 0.06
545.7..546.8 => 0.06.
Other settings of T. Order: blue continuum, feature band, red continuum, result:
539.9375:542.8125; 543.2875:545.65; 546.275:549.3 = 0.20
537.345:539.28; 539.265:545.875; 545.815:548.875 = 0.44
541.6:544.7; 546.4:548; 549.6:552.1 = 0.00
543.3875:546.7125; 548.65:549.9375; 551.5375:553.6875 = -0.10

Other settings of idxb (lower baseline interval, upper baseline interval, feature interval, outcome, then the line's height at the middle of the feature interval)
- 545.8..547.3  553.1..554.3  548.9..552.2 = 0.01 nm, 263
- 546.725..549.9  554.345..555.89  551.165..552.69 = 0.13 nm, 280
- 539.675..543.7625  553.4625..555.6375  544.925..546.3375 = 0.12 nm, 260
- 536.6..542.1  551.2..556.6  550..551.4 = 0.08 nm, 267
